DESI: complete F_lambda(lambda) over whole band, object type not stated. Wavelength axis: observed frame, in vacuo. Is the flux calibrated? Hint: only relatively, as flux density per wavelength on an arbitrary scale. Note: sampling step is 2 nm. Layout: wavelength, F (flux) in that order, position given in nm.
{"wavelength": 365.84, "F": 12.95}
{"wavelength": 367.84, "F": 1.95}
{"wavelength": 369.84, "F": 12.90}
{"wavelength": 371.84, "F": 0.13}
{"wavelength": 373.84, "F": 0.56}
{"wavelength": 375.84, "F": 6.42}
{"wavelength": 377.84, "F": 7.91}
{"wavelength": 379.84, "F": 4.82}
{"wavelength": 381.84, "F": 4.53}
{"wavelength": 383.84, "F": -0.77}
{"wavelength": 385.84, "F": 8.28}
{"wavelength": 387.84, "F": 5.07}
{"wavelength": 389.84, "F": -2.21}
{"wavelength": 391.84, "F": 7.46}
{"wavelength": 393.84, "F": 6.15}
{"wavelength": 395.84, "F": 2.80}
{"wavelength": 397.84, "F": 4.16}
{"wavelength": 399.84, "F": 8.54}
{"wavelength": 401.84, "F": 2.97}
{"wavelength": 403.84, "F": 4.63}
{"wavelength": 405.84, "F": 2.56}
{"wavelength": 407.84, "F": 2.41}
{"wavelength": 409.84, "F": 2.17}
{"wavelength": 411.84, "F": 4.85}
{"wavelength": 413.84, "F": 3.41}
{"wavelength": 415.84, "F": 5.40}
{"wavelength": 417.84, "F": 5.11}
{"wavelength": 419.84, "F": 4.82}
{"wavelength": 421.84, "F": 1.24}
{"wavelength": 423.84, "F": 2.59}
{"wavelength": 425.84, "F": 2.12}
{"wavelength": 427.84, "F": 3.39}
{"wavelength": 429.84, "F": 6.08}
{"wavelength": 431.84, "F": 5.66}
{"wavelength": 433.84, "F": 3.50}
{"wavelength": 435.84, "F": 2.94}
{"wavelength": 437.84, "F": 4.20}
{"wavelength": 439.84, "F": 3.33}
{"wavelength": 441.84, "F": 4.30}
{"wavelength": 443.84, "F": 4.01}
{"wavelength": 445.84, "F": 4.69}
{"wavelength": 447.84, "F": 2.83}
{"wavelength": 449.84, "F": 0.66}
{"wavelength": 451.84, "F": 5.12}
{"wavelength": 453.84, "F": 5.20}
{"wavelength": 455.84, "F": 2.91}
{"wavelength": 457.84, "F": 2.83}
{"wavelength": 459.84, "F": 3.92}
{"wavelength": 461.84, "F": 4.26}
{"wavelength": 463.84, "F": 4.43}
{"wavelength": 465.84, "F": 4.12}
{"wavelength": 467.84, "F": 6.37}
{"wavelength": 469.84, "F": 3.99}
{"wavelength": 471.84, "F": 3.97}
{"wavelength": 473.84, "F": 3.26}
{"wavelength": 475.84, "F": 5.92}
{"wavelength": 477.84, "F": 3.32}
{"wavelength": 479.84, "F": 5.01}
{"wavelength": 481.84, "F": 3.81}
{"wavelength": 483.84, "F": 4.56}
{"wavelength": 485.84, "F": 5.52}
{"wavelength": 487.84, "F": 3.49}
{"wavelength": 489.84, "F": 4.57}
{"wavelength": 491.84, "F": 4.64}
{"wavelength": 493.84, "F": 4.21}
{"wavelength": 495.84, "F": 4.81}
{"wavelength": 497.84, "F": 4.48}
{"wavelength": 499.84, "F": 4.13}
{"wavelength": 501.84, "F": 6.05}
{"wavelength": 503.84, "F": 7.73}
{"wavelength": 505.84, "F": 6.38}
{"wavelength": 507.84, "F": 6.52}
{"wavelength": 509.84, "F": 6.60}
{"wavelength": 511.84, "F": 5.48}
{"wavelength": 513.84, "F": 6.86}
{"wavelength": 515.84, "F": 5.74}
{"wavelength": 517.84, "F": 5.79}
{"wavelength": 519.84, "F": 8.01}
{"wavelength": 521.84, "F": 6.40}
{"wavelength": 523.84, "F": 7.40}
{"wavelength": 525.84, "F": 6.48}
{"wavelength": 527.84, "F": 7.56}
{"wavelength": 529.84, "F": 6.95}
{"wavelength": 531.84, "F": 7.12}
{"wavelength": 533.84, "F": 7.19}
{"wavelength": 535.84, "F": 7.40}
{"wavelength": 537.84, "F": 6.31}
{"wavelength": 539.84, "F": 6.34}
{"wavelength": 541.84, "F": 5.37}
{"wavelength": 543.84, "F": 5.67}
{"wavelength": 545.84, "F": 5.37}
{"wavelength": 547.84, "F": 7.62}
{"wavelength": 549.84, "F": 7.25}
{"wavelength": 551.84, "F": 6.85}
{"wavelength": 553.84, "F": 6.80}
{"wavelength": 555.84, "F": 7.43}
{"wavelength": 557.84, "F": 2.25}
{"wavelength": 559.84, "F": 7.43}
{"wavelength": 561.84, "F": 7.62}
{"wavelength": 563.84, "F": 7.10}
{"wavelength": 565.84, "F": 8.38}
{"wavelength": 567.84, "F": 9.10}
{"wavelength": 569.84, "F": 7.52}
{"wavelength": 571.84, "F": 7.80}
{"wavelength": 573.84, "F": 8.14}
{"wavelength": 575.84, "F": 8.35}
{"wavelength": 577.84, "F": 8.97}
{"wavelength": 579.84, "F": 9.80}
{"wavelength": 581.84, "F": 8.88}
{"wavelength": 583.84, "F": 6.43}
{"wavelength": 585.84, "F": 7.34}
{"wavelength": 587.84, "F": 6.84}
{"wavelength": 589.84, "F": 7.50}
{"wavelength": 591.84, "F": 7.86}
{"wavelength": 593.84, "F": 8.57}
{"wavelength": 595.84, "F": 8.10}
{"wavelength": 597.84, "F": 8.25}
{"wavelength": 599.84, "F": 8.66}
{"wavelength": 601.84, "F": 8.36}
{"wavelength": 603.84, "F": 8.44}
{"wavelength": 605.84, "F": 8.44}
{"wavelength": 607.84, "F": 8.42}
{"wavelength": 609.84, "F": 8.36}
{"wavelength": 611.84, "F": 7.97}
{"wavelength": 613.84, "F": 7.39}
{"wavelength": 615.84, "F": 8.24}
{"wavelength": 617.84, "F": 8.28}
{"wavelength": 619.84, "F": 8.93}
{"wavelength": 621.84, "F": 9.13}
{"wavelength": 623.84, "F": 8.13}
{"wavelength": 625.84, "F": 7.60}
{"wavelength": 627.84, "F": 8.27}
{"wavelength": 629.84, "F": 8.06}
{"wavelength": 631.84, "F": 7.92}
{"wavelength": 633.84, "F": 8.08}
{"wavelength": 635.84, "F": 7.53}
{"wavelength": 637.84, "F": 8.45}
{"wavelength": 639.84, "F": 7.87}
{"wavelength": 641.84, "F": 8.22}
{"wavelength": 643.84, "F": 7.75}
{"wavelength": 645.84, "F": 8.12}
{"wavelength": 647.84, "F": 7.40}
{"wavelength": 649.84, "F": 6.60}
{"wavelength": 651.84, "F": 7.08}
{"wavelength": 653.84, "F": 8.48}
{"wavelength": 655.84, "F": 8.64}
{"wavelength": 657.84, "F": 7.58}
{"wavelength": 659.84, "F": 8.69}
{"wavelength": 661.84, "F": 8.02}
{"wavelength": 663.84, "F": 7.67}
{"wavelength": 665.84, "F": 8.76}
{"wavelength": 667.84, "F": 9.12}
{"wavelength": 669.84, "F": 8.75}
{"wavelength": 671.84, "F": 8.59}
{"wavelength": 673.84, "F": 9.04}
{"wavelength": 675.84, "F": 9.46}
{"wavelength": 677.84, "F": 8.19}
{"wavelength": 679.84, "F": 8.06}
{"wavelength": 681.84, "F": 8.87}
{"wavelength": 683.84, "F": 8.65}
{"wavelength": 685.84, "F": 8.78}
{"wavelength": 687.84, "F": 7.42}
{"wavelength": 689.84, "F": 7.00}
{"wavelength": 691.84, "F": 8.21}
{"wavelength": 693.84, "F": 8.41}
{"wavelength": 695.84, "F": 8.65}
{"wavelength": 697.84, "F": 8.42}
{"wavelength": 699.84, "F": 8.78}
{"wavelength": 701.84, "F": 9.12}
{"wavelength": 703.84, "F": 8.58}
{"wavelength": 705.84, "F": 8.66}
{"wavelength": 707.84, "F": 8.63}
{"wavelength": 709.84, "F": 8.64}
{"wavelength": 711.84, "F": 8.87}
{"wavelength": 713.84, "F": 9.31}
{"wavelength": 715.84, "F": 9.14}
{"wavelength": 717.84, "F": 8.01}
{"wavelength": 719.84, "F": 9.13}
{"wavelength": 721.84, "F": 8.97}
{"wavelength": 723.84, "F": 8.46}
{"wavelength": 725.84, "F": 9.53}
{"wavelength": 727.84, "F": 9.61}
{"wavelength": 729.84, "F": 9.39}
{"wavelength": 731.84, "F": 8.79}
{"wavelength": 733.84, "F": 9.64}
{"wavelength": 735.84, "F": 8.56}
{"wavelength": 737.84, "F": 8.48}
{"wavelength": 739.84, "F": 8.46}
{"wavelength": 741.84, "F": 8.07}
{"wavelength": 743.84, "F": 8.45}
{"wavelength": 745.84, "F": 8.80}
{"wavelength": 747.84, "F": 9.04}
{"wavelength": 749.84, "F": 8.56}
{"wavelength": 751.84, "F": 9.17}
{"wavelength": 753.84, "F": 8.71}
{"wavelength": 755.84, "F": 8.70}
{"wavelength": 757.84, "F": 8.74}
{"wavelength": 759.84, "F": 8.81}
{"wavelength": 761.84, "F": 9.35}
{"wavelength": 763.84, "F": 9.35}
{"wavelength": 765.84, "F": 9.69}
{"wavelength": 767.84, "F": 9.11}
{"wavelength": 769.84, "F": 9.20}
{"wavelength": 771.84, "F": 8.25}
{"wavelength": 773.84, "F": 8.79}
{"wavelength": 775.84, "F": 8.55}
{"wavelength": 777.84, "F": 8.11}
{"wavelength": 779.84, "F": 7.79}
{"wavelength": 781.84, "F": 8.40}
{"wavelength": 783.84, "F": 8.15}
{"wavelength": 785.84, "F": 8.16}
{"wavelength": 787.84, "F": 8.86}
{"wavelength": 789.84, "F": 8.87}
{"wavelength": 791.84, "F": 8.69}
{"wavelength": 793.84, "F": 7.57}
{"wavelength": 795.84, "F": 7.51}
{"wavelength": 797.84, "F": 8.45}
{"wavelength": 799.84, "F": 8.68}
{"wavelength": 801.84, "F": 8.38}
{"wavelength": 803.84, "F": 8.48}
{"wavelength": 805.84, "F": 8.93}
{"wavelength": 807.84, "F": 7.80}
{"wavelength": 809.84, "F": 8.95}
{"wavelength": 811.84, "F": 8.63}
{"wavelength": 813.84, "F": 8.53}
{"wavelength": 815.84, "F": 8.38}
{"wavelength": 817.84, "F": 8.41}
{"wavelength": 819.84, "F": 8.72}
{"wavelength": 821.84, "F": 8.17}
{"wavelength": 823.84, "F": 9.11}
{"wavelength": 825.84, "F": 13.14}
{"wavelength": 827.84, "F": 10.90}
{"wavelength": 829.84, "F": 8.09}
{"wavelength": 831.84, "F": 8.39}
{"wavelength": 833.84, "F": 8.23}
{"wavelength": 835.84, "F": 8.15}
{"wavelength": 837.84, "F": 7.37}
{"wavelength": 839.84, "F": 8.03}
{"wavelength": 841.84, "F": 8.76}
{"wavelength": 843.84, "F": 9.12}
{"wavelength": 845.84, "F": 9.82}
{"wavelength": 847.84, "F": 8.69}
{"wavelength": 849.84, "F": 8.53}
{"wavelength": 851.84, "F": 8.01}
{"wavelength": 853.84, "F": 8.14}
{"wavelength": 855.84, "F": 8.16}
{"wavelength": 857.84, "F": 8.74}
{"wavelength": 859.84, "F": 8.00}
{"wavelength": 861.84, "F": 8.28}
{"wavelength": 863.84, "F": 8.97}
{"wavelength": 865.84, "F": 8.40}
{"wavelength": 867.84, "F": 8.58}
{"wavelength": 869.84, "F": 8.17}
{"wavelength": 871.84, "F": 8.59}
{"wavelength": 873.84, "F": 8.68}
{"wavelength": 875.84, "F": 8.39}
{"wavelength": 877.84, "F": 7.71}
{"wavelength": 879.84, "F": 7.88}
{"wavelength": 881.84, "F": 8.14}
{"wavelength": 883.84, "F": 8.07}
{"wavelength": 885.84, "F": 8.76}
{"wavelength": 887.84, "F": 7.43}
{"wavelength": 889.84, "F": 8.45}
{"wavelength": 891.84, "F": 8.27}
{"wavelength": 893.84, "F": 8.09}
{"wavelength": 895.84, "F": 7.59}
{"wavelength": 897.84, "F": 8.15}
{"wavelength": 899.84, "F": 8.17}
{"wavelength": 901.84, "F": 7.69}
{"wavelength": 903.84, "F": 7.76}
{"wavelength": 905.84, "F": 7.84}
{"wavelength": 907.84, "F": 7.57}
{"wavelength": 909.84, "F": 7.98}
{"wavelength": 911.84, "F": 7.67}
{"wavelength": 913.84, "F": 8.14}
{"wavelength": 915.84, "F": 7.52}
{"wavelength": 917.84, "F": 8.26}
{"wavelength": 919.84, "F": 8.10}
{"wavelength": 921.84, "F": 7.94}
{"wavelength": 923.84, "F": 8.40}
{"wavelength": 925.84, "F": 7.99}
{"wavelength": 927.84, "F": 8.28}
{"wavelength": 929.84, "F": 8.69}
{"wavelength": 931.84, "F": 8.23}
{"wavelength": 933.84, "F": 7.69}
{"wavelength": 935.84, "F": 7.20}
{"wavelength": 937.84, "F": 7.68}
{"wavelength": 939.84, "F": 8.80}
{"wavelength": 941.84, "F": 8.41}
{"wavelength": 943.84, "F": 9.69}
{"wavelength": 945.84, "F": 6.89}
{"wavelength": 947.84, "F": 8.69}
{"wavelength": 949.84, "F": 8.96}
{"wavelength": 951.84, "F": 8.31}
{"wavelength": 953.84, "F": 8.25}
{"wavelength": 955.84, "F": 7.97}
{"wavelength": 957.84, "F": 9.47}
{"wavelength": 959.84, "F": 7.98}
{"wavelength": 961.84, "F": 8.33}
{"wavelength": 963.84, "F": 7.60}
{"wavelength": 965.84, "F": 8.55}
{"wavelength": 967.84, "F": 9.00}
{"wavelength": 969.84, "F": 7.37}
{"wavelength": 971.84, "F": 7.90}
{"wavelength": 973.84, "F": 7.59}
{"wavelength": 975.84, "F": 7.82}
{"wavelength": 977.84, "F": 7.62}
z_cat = 0.257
